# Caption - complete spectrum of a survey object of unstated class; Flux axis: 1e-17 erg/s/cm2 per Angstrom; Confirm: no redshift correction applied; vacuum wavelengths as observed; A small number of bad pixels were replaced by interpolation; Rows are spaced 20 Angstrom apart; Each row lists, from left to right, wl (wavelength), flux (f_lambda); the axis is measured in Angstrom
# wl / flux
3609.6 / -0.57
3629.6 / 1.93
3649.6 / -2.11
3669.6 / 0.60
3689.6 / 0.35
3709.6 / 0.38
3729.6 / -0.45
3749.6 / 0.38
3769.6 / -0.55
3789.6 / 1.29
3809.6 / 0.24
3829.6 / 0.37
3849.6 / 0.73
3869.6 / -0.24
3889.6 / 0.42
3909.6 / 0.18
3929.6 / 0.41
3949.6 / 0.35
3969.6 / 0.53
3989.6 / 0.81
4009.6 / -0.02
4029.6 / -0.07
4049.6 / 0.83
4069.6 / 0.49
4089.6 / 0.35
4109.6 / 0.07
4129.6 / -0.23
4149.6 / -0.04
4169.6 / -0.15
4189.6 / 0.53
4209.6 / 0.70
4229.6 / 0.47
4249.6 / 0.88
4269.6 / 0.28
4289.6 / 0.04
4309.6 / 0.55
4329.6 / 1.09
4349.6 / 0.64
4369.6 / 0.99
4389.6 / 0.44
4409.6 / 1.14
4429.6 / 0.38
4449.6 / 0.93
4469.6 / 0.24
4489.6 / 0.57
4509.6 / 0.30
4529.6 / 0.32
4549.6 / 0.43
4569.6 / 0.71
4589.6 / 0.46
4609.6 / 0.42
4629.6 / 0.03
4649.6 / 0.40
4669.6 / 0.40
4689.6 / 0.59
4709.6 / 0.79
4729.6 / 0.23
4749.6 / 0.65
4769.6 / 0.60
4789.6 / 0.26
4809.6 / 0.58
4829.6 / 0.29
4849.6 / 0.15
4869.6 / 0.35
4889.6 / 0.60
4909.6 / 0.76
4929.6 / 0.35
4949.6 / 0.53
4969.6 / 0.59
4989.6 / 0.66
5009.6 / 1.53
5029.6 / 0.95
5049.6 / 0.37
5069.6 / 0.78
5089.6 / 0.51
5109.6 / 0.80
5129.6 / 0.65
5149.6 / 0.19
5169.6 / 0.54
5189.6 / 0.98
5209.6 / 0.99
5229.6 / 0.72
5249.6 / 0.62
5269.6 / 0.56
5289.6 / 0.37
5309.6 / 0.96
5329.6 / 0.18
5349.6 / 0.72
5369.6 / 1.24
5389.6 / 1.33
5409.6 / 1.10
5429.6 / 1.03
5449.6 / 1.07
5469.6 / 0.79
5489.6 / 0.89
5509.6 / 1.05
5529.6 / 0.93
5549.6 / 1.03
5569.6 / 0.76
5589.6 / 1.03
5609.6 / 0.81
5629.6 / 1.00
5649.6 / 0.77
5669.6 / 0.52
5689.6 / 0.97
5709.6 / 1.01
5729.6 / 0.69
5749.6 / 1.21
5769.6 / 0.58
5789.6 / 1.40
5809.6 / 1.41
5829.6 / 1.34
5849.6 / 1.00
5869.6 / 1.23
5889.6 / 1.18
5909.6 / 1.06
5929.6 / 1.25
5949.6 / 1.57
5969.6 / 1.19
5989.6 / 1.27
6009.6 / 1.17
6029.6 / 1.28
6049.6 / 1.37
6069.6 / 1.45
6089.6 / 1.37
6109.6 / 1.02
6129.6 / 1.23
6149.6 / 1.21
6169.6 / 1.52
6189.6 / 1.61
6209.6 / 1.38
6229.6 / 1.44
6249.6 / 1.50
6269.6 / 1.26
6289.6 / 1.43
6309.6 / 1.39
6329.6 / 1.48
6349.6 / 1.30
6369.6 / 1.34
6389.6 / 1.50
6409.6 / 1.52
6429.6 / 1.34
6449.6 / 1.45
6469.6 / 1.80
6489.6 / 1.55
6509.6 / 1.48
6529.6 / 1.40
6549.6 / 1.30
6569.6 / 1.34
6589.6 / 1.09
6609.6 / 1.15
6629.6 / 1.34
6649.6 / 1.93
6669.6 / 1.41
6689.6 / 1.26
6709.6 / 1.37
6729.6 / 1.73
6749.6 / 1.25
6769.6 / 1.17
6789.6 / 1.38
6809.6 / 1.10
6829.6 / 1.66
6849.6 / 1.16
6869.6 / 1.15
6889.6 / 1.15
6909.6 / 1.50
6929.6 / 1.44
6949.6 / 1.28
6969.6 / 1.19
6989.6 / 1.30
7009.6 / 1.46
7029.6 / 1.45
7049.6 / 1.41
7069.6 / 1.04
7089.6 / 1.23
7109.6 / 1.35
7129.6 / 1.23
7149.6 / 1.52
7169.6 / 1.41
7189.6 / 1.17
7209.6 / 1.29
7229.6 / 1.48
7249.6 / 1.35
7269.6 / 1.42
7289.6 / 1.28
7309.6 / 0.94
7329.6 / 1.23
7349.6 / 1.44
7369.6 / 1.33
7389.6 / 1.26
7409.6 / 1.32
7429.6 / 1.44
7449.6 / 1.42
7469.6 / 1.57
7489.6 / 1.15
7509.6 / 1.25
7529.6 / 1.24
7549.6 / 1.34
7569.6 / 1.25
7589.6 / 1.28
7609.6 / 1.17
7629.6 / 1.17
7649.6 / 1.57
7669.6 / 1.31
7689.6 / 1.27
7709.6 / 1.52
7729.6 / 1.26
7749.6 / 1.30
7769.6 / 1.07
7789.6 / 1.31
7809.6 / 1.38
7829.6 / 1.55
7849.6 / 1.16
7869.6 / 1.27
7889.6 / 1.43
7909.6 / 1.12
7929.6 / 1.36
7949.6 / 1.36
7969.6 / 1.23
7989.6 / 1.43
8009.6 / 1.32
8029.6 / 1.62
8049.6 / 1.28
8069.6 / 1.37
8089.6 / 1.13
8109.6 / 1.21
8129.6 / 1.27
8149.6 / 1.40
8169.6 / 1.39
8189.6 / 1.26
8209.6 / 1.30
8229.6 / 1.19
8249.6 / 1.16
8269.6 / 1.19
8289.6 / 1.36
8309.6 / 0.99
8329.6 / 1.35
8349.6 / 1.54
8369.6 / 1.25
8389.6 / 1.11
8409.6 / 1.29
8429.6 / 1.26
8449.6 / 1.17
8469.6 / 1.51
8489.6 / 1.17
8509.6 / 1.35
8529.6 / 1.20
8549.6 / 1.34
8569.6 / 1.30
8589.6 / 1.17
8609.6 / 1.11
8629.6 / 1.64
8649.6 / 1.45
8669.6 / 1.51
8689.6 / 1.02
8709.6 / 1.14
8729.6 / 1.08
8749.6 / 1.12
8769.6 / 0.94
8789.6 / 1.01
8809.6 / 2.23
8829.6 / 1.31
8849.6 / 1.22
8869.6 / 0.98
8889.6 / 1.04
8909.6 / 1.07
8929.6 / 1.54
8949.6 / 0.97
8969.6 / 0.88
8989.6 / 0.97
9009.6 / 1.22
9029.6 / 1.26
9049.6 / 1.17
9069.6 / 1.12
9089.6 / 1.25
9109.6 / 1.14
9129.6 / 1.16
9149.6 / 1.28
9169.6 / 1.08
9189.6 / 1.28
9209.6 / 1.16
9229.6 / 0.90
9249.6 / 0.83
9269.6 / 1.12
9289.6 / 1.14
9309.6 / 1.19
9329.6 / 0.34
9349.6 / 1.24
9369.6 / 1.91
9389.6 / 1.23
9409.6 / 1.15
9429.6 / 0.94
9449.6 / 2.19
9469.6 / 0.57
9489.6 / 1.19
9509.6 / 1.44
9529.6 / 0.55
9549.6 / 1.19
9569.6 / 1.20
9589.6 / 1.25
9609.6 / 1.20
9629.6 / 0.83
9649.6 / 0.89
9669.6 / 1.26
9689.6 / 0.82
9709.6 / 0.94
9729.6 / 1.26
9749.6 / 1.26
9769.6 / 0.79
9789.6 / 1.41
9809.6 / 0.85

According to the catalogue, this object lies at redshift 0.342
